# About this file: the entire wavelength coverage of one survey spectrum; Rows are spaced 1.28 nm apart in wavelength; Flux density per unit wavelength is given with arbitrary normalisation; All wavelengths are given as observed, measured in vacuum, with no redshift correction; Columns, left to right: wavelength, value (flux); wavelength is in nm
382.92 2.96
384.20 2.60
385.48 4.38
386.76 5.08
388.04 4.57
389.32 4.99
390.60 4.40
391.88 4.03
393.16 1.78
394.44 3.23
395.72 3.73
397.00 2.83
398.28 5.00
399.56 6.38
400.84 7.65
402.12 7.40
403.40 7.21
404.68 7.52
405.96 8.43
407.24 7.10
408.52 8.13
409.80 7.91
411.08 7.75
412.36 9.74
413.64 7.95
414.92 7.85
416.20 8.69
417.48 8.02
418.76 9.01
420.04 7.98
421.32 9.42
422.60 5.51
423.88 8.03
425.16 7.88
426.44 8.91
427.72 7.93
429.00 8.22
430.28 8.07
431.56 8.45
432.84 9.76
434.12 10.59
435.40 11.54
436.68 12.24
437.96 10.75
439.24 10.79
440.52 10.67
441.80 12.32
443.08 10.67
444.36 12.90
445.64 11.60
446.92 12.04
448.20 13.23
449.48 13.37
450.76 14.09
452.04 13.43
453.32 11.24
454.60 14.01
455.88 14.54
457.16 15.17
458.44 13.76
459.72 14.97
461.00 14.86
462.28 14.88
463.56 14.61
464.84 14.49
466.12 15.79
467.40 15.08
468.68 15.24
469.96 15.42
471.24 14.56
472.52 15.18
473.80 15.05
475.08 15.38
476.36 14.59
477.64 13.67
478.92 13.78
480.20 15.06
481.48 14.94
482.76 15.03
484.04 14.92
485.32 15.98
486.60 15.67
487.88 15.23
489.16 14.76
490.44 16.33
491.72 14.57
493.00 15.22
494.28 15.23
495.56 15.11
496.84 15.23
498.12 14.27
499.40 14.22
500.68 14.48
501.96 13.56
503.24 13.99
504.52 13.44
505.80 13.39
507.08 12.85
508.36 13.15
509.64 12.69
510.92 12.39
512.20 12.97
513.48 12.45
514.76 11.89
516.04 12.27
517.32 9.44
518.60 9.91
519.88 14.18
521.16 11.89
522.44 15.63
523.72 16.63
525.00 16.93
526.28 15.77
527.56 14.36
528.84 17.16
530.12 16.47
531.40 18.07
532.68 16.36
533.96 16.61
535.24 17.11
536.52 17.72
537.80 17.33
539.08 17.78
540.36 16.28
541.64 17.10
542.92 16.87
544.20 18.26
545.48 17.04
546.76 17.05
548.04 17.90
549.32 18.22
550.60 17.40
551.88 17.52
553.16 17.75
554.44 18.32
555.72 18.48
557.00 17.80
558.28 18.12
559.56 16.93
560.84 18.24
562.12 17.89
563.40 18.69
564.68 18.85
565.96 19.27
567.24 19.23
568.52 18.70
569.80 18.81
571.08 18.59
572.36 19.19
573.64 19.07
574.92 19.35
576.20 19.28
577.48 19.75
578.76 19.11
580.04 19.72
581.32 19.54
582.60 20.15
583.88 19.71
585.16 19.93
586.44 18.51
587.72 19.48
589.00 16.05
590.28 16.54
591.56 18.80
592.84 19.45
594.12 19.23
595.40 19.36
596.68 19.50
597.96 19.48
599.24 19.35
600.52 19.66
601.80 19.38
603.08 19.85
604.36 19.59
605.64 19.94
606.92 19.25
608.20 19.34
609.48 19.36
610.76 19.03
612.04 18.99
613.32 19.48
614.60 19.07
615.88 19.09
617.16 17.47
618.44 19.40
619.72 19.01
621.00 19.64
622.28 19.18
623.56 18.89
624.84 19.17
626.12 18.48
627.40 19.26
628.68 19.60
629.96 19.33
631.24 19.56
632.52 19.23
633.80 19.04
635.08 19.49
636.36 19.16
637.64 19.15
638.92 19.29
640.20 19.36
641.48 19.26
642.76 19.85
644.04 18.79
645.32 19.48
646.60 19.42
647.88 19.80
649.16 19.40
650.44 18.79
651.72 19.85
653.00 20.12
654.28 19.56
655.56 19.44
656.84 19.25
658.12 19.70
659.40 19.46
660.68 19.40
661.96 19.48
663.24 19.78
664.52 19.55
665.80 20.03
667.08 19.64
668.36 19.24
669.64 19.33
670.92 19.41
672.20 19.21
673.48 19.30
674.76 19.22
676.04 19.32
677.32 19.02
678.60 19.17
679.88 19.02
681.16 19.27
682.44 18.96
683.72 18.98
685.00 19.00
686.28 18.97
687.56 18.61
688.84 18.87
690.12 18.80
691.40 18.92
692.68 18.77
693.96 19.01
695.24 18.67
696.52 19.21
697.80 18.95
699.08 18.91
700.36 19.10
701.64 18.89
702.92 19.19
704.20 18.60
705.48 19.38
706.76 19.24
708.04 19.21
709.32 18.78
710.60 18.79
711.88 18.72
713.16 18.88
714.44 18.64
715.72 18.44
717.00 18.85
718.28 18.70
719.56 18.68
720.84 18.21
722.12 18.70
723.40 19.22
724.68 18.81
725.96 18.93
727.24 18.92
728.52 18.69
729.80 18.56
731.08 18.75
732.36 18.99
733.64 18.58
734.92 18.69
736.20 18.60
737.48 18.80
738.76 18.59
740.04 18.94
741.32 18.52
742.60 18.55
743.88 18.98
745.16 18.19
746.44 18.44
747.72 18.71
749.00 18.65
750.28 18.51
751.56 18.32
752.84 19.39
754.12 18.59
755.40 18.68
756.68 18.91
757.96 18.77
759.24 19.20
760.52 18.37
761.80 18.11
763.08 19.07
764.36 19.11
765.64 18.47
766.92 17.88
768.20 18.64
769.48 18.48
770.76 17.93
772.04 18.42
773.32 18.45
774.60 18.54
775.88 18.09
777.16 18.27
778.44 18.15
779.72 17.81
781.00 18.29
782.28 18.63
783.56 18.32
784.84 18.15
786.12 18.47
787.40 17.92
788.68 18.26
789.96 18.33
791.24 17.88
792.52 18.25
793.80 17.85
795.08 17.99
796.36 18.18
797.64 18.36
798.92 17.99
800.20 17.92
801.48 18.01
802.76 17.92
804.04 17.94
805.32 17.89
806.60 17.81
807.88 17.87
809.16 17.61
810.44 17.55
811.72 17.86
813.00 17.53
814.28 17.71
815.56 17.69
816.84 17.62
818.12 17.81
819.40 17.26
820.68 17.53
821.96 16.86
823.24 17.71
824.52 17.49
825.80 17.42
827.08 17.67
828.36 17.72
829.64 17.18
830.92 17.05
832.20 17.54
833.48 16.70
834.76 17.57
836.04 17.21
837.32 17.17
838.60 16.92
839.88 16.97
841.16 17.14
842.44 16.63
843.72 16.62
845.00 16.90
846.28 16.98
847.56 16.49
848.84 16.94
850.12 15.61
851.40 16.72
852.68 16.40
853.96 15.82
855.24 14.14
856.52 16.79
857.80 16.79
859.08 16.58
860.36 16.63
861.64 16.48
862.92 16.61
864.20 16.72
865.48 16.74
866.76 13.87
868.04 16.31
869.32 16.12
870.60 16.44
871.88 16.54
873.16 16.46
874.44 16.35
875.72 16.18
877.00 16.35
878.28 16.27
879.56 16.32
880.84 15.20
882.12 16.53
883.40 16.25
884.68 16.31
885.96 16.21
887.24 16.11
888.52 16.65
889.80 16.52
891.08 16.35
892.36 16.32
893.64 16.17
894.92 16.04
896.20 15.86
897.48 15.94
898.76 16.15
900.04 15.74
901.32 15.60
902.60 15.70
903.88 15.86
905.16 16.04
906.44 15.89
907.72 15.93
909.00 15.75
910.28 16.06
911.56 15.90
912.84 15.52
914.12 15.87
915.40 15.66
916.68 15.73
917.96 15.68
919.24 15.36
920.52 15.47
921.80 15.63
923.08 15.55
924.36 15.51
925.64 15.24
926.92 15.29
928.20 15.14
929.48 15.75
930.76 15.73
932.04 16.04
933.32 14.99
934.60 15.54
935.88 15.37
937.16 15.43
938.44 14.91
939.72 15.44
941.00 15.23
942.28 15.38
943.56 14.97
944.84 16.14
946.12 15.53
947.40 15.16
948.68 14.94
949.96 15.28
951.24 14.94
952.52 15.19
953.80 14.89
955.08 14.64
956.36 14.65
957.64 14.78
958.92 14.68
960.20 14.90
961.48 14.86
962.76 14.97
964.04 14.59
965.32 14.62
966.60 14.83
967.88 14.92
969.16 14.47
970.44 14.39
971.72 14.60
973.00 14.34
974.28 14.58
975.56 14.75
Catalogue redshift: 0.000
